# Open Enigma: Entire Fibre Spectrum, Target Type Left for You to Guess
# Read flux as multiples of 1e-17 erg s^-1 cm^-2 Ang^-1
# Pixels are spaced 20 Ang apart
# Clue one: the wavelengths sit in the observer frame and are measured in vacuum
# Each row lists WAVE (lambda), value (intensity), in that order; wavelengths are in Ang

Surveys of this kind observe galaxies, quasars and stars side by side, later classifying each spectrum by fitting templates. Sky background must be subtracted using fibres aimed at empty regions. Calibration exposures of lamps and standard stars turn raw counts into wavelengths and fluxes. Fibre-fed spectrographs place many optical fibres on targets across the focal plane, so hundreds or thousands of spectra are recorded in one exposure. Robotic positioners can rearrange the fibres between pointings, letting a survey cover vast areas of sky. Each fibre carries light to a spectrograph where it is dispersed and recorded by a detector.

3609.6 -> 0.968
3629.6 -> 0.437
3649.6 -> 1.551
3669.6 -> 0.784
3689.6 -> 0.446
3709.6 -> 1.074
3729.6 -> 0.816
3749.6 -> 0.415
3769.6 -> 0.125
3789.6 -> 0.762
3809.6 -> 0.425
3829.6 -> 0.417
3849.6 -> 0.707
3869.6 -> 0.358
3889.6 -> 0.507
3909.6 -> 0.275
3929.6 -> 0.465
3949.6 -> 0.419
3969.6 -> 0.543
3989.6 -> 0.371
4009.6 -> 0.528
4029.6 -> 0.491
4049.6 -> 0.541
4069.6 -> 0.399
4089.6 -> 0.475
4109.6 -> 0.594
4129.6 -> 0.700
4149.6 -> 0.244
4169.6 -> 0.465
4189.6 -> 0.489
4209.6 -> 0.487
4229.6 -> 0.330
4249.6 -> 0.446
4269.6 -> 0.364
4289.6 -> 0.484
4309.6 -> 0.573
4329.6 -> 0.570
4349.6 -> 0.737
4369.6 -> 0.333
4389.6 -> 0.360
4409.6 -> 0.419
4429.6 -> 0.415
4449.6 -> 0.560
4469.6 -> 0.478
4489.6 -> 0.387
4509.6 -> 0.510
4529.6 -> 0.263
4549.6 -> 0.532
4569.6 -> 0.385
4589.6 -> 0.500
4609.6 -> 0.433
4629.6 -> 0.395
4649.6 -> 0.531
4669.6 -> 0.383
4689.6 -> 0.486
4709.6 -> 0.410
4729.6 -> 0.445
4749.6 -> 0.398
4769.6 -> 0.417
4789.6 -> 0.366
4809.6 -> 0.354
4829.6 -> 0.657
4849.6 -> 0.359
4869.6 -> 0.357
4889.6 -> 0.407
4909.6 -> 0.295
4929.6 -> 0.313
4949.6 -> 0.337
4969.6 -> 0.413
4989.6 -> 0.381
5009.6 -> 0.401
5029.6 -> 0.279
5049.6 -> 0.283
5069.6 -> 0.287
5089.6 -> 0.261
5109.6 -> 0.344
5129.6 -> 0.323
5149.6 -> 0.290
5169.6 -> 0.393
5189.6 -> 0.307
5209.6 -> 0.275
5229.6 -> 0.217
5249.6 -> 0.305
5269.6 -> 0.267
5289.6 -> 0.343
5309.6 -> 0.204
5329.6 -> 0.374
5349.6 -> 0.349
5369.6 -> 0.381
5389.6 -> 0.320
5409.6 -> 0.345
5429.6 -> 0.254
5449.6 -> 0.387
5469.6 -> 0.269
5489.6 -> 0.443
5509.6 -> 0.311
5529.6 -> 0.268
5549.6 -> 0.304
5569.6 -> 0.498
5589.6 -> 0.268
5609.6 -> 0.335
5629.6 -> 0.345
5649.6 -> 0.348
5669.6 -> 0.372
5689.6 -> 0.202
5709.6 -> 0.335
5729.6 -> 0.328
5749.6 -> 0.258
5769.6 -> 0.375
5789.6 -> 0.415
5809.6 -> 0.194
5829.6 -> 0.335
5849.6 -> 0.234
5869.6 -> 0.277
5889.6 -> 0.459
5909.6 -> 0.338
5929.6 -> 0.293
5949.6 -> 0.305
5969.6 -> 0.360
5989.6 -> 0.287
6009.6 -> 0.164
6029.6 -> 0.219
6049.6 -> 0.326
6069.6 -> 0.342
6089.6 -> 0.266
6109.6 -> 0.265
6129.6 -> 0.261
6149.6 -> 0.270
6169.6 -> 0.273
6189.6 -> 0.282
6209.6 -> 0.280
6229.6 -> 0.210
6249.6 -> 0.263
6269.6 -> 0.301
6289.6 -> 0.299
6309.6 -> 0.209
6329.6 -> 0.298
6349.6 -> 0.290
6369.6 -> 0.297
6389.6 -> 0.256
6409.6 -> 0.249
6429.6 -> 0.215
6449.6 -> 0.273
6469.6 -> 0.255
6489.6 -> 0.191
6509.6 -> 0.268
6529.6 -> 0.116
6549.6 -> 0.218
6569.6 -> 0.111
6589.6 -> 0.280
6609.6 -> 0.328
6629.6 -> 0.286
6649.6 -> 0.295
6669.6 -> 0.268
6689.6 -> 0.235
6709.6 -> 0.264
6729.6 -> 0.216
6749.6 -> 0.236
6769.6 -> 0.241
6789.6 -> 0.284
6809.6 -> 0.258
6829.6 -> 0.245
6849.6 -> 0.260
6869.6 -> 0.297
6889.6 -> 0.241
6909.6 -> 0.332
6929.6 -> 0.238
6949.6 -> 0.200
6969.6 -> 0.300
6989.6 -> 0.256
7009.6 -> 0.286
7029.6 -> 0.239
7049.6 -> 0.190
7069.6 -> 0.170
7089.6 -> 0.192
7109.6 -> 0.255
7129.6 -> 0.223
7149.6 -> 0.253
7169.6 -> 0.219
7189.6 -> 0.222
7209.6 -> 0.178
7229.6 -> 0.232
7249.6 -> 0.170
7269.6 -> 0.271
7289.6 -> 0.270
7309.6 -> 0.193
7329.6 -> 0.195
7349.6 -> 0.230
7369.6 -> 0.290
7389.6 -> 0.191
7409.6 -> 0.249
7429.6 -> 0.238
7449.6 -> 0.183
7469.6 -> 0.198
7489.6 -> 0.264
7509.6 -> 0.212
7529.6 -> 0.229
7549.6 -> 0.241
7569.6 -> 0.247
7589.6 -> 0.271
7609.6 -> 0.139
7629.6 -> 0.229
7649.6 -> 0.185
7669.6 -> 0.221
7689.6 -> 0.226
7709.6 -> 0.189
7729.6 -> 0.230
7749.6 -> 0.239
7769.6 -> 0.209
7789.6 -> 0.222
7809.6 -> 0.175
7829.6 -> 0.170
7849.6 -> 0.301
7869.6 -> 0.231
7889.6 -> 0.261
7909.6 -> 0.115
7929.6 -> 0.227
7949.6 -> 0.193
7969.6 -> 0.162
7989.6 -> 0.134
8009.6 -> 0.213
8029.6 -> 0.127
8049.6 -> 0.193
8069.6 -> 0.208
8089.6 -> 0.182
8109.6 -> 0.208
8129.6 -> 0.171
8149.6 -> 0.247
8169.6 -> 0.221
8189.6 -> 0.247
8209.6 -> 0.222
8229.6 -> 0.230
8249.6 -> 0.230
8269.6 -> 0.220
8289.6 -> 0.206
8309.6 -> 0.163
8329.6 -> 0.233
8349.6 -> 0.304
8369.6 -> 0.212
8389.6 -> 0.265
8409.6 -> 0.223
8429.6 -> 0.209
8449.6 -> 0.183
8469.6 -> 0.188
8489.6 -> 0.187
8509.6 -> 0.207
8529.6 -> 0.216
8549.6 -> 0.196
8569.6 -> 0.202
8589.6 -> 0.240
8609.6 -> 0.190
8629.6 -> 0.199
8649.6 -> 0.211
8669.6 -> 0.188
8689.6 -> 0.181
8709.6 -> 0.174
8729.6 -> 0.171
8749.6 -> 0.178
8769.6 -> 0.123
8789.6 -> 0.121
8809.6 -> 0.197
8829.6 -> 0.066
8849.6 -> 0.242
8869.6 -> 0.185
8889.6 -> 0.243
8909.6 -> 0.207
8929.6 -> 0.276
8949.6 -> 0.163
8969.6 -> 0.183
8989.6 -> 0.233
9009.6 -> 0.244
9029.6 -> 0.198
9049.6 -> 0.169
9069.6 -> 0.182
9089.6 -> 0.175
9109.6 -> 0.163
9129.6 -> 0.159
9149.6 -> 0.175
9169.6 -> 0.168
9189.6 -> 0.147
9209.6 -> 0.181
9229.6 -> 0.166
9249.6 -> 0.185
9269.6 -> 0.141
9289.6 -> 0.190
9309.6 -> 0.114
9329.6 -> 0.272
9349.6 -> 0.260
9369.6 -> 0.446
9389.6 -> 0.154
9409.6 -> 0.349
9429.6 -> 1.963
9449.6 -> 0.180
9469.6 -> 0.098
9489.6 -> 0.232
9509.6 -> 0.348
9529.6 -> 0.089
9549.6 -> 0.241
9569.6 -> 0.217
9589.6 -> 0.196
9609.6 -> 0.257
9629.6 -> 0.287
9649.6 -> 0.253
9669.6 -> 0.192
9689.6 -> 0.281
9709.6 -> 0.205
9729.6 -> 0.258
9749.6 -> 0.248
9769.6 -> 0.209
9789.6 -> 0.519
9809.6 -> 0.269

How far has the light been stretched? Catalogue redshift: 1.529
